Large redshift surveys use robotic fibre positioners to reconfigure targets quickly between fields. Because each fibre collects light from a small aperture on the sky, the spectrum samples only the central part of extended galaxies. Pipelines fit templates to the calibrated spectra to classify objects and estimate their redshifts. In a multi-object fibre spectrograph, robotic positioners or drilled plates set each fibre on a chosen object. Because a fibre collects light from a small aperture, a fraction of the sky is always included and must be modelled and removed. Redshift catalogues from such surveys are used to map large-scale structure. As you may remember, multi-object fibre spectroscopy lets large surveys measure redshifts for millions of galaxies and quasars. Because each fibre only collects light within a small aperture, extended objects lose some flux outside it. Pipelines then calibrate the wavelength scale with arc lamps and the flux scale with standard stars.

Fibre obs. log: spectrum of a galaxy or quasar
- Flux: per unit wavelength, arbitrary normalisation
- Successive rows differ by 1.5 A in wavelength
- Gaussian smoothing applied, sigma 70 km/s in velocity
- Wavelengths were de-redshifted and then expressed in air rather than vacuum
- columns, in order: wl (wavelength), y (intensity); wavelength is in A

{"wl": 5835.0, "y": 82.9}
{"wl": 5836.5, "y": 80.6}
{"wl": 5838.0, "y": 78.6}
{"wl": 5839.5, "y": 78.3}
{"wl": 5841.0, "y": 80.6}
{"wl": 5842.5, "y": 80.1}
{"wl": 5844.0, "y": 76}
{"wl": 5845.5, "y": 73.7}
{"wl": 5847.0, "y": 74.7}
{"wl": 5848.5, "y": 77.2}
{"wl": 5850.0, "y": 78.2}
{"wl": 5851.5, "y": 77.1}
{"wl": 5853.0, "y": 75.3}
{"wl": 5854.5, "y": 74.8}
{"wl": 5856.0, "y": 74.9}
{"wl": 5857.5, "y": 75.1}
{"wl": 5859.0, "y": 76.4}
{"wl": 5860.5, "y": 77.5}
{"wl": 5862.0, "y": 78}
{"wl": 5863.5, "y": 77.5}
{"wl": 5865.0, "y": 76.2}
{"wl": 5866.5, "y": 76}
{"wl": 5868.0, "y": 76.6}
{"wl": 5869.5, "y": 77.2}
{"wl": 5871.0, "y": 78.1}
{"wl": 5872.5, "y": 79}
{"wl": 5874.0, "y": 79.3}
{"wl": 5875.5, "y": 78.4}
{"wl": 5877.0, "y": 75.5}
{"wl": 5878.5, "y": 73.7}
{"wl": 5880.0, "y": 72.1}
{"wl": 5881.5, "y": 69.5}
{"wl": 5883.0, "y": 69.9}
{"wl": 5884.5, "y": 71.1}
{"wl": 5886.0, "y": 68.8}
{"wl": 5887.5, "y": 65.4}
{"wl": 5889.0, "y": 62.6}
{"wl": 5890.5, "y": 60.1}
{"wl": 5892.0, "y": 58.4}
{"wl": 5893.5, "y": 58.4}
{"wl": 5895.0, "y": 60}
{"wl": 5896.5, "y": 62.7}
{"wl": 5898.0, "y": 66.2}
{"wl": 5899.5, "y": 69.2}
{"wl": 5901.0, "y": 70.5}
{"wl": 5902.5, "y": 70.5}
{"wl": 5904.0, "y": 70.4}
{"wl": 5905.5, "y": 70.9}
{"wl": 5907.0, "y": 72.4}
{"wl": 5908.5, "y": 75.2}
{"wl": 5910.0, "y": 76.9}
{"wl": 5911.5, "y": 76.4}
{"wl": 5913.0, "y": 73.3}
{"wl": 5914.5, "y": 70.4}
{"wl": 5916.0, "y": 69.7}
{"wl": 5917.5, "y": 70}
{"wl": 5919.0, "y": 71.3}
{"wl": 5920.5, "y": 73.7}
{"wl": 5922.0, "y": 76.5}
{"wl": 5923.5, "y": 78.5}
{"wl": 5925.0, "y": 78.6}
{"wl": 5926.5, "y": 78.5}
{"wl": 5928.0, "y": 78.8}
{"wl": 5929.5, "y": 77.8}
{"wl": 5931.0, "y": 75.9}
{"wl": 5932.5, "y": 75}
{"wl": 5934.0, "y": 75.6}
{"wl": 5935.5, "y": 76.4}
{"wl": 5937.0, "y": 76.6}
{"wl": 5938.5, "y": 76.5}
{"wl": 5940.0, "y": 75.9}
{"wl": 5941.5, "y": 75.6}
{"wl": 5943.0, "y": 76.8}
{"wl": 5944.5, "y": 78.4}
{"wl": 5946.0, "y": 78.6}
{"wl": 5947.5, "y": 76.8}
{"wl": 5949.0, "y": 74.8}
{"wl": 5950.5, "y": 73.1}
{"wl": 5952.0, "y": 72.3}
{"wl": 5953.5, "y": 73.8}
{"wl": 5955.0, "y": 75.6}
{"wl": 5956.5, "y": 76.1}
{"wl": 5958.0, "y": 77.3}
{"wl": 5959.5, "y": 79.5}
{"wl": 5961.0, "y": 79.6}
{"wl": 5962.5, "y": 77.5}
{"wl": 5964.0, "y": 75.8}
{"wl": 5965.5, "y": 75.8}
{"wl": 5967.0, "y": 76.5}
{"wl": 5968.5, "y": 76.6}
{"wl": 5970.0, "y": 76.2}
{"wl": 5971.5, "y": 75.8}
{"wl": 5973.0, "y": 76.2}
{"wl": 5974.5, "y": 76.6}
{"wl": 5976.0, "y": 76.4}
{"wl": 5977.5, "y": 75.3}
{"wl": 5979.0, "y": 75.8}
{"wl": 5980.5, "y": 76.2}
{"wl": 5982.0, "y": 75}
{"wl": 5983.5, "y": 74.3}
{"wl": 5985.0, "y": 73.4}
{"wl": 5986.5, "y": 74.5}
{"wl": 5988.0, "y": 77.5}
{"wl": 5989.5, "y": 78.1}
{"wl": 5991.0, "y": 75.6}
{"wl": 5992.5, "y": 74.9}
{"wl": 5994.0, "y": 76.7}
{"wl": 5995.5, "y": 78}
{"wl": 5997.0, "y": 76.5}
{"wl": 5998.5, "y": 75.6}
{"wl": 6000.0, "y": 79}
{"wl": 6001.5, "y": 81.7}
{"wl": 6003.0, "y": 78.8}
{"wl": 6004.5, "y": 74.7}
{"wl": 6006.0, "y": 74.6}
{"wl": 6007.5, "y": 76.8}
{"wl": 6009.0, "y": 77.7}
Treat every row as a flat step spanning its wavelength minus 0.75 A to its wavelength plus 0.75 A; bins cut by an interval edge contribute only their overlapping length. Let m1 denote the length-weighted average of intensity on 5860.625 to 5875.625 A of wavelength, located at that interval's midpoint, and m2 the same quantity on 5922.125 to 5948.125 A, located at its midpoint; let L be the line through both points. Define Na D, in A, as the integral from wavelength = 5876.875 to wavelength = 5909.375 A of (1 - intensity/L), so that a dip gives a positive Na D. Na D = 4.0 A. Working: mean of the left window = 77.6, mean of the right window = 77.1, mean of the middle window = 67.8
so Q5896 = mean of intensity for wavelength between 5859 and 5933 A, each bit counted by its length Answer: 72.5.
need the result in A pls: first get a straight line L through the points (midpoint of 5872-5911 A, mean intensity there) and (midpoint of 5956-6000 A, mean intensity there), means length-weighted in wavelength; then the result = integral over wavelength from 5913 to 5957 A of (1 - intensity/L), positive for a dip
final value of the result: -1.5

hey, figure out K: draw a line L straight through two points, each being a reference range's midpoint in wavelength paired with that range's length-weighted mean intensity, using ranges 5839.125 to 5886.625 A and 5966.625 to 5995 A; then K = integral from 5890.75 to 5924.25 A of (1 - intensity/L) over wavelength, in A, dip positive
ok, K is 2.6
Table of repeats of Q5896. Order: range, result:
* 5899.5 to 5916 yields 72.4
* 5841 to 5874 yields 76.8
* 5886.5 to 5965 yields 73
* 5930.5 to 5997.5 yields 76.1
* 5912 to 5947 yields 75.6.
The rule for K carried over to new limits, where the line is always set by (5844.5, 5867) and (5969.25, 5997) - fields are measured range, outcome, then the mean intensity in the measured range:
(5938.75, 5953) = 0.0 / 75.8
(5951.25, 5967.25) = -0.1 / 76.3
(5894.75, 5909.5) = 1.3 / 69.2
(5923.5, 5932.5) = -0.2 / 77.7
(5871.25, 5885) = 0.3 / 74.5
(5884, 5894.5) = 1.8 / 63.3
